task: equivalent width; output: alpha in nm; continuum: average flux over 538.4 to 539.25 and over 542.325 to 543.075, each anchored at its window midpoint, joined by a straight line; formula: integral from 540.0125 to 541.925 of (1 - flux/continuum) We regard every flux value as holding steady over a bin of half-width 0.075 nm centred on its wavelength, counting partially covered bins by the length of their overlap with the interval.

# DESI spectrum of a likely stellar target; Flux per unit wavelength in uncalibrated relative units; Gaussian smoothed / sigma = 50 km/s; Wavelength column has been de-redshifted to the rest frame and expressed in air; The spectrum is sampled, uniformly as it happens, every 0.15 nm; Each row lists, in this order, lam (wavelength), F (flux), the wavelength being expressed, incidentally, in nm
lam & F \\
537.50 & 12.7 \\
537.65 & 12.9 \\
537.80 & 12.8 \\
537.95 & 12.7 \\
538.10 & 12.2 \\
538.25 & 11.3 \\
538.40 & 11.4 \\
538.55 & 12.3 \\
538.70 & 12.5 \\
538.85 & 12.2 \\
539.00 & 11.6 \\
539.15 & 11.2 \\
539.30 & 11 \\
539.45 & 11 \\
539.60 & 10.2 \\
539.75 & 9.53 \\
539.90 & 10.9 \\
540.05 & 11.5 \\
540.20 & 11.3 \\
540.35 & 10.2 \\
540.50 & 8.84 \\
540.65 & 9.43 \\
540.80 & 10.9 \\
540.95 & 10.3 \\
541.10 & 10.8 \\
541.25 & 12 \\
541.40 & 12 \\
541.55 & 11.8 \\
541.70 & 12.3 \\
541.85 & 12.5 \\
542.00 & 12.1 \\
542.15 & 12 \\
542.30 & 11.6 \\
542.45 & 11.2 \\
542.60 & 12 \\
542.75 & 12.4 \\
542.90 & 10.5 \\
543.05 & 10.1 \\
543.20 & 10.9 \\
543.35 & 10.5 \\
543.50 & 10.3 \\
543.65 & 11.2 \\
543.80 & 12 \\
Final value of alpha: 0.09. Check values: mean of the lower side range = 11.9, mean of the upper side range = 11.3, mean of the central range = 11.1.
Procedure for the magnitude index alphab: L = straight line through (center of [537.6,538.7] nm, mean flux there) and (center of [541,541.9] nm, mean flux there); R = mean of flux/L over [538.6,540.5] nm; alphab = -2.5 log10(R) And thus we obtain 0.10 mag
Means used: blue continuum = 12.2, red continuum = 11.8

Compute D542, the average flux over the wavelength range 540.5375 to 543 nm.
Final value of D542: 11.4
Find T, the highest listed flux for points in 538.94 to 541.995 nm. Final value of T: 12.5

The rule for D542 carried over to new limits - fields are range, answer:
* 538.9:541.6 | 10.8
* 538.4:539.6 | 11.6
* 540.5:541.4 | 10.6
